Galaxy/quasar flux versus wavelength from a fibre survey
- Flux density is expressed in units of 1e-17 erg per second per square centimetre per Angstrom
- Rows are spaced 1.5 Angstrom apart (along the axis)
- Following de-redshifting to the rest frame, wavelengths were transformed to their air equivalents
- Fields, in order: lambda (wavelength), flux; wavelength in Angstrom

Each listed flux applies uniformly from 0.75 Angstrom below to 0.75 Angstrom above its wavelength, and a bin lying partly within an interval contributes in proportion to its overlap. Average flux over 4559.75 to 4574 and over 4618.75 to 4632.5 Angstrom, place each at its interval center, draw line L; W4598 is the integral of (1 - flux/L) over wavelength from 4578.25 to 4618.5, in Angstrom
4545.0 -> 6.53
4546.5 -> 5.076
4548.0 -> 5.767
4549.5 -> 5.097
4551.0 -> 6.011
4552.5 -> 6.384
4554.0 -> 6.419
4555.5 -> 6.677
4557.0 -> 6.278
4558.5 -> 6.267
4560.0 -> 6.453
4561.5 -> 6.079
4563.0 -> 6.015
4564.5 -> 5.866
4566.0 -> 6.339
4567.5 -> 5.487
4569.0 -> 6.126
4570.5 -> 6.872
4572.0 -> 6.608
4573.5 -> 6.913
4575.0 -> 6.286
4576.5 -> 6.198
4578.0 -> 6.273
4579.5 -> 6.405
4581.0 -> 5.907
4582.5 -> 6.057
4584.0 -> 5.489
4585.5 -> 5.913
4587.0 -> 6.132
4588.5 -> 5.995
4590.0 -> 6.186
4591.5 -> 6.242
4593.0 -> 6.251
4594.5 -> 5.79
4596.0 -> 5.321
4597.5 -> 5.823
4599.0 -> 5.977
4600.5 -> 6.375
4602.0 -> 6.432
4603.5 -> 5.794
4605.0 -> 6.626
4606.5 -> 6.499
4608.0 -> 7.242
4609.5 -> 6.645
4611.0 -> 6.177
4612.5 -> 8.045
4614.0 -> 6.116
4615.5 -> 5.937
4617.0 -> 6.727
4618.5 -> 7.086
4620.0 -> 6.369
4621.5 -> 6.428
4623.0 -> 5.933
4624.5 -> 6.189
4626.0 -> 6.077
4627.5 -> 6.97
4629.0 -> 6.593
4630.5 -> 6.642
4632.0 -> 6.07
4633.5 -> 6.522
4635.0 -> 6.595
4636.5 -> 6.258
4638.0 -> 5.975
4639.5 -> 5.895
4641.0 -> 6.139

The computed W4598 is 0.5 Angstrom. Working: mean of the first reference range 6.26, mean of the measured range 6.25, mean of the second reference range 6.4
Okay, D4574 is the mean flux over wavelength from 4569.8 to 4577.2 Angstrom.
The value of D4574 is 6.58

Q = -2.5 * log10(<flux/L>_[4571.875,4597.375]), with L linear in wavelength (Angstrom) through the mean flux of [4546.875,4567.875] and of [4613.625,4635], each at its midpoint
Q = 0.02 mag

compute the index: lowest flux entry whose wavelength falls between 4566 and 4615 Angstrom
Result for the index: 5.321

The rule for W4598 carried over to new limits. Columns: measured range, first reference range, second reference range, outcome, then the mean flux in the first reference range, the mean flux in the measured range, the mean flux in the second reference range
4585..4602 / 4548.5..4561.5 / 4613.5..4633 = 0.8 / 6.18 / 6.02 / 6.4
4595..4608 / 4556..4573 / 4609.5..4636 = 0.5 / 6.23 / 6.17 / 6.5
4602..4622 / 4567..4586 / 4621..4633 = -0.9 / 6.21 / 6.59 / 6.36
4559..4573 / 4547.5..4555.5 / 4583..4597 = -0.6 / 6.01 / 6.22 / 5.92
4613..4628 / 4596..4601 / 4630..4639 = -0.6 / 5.93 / 6.4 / 6.32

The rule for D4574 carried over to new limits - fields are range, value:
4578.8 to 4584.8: 5.96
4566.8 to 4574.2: 6.4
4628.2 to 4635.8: 6.49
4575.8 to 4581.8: 6.19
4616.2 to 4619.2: 6.89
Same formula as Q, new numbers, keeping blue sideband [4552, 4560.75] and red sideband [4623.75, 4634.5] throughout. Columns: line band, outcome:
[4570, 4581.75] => 0.00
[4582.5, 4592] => 0.08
